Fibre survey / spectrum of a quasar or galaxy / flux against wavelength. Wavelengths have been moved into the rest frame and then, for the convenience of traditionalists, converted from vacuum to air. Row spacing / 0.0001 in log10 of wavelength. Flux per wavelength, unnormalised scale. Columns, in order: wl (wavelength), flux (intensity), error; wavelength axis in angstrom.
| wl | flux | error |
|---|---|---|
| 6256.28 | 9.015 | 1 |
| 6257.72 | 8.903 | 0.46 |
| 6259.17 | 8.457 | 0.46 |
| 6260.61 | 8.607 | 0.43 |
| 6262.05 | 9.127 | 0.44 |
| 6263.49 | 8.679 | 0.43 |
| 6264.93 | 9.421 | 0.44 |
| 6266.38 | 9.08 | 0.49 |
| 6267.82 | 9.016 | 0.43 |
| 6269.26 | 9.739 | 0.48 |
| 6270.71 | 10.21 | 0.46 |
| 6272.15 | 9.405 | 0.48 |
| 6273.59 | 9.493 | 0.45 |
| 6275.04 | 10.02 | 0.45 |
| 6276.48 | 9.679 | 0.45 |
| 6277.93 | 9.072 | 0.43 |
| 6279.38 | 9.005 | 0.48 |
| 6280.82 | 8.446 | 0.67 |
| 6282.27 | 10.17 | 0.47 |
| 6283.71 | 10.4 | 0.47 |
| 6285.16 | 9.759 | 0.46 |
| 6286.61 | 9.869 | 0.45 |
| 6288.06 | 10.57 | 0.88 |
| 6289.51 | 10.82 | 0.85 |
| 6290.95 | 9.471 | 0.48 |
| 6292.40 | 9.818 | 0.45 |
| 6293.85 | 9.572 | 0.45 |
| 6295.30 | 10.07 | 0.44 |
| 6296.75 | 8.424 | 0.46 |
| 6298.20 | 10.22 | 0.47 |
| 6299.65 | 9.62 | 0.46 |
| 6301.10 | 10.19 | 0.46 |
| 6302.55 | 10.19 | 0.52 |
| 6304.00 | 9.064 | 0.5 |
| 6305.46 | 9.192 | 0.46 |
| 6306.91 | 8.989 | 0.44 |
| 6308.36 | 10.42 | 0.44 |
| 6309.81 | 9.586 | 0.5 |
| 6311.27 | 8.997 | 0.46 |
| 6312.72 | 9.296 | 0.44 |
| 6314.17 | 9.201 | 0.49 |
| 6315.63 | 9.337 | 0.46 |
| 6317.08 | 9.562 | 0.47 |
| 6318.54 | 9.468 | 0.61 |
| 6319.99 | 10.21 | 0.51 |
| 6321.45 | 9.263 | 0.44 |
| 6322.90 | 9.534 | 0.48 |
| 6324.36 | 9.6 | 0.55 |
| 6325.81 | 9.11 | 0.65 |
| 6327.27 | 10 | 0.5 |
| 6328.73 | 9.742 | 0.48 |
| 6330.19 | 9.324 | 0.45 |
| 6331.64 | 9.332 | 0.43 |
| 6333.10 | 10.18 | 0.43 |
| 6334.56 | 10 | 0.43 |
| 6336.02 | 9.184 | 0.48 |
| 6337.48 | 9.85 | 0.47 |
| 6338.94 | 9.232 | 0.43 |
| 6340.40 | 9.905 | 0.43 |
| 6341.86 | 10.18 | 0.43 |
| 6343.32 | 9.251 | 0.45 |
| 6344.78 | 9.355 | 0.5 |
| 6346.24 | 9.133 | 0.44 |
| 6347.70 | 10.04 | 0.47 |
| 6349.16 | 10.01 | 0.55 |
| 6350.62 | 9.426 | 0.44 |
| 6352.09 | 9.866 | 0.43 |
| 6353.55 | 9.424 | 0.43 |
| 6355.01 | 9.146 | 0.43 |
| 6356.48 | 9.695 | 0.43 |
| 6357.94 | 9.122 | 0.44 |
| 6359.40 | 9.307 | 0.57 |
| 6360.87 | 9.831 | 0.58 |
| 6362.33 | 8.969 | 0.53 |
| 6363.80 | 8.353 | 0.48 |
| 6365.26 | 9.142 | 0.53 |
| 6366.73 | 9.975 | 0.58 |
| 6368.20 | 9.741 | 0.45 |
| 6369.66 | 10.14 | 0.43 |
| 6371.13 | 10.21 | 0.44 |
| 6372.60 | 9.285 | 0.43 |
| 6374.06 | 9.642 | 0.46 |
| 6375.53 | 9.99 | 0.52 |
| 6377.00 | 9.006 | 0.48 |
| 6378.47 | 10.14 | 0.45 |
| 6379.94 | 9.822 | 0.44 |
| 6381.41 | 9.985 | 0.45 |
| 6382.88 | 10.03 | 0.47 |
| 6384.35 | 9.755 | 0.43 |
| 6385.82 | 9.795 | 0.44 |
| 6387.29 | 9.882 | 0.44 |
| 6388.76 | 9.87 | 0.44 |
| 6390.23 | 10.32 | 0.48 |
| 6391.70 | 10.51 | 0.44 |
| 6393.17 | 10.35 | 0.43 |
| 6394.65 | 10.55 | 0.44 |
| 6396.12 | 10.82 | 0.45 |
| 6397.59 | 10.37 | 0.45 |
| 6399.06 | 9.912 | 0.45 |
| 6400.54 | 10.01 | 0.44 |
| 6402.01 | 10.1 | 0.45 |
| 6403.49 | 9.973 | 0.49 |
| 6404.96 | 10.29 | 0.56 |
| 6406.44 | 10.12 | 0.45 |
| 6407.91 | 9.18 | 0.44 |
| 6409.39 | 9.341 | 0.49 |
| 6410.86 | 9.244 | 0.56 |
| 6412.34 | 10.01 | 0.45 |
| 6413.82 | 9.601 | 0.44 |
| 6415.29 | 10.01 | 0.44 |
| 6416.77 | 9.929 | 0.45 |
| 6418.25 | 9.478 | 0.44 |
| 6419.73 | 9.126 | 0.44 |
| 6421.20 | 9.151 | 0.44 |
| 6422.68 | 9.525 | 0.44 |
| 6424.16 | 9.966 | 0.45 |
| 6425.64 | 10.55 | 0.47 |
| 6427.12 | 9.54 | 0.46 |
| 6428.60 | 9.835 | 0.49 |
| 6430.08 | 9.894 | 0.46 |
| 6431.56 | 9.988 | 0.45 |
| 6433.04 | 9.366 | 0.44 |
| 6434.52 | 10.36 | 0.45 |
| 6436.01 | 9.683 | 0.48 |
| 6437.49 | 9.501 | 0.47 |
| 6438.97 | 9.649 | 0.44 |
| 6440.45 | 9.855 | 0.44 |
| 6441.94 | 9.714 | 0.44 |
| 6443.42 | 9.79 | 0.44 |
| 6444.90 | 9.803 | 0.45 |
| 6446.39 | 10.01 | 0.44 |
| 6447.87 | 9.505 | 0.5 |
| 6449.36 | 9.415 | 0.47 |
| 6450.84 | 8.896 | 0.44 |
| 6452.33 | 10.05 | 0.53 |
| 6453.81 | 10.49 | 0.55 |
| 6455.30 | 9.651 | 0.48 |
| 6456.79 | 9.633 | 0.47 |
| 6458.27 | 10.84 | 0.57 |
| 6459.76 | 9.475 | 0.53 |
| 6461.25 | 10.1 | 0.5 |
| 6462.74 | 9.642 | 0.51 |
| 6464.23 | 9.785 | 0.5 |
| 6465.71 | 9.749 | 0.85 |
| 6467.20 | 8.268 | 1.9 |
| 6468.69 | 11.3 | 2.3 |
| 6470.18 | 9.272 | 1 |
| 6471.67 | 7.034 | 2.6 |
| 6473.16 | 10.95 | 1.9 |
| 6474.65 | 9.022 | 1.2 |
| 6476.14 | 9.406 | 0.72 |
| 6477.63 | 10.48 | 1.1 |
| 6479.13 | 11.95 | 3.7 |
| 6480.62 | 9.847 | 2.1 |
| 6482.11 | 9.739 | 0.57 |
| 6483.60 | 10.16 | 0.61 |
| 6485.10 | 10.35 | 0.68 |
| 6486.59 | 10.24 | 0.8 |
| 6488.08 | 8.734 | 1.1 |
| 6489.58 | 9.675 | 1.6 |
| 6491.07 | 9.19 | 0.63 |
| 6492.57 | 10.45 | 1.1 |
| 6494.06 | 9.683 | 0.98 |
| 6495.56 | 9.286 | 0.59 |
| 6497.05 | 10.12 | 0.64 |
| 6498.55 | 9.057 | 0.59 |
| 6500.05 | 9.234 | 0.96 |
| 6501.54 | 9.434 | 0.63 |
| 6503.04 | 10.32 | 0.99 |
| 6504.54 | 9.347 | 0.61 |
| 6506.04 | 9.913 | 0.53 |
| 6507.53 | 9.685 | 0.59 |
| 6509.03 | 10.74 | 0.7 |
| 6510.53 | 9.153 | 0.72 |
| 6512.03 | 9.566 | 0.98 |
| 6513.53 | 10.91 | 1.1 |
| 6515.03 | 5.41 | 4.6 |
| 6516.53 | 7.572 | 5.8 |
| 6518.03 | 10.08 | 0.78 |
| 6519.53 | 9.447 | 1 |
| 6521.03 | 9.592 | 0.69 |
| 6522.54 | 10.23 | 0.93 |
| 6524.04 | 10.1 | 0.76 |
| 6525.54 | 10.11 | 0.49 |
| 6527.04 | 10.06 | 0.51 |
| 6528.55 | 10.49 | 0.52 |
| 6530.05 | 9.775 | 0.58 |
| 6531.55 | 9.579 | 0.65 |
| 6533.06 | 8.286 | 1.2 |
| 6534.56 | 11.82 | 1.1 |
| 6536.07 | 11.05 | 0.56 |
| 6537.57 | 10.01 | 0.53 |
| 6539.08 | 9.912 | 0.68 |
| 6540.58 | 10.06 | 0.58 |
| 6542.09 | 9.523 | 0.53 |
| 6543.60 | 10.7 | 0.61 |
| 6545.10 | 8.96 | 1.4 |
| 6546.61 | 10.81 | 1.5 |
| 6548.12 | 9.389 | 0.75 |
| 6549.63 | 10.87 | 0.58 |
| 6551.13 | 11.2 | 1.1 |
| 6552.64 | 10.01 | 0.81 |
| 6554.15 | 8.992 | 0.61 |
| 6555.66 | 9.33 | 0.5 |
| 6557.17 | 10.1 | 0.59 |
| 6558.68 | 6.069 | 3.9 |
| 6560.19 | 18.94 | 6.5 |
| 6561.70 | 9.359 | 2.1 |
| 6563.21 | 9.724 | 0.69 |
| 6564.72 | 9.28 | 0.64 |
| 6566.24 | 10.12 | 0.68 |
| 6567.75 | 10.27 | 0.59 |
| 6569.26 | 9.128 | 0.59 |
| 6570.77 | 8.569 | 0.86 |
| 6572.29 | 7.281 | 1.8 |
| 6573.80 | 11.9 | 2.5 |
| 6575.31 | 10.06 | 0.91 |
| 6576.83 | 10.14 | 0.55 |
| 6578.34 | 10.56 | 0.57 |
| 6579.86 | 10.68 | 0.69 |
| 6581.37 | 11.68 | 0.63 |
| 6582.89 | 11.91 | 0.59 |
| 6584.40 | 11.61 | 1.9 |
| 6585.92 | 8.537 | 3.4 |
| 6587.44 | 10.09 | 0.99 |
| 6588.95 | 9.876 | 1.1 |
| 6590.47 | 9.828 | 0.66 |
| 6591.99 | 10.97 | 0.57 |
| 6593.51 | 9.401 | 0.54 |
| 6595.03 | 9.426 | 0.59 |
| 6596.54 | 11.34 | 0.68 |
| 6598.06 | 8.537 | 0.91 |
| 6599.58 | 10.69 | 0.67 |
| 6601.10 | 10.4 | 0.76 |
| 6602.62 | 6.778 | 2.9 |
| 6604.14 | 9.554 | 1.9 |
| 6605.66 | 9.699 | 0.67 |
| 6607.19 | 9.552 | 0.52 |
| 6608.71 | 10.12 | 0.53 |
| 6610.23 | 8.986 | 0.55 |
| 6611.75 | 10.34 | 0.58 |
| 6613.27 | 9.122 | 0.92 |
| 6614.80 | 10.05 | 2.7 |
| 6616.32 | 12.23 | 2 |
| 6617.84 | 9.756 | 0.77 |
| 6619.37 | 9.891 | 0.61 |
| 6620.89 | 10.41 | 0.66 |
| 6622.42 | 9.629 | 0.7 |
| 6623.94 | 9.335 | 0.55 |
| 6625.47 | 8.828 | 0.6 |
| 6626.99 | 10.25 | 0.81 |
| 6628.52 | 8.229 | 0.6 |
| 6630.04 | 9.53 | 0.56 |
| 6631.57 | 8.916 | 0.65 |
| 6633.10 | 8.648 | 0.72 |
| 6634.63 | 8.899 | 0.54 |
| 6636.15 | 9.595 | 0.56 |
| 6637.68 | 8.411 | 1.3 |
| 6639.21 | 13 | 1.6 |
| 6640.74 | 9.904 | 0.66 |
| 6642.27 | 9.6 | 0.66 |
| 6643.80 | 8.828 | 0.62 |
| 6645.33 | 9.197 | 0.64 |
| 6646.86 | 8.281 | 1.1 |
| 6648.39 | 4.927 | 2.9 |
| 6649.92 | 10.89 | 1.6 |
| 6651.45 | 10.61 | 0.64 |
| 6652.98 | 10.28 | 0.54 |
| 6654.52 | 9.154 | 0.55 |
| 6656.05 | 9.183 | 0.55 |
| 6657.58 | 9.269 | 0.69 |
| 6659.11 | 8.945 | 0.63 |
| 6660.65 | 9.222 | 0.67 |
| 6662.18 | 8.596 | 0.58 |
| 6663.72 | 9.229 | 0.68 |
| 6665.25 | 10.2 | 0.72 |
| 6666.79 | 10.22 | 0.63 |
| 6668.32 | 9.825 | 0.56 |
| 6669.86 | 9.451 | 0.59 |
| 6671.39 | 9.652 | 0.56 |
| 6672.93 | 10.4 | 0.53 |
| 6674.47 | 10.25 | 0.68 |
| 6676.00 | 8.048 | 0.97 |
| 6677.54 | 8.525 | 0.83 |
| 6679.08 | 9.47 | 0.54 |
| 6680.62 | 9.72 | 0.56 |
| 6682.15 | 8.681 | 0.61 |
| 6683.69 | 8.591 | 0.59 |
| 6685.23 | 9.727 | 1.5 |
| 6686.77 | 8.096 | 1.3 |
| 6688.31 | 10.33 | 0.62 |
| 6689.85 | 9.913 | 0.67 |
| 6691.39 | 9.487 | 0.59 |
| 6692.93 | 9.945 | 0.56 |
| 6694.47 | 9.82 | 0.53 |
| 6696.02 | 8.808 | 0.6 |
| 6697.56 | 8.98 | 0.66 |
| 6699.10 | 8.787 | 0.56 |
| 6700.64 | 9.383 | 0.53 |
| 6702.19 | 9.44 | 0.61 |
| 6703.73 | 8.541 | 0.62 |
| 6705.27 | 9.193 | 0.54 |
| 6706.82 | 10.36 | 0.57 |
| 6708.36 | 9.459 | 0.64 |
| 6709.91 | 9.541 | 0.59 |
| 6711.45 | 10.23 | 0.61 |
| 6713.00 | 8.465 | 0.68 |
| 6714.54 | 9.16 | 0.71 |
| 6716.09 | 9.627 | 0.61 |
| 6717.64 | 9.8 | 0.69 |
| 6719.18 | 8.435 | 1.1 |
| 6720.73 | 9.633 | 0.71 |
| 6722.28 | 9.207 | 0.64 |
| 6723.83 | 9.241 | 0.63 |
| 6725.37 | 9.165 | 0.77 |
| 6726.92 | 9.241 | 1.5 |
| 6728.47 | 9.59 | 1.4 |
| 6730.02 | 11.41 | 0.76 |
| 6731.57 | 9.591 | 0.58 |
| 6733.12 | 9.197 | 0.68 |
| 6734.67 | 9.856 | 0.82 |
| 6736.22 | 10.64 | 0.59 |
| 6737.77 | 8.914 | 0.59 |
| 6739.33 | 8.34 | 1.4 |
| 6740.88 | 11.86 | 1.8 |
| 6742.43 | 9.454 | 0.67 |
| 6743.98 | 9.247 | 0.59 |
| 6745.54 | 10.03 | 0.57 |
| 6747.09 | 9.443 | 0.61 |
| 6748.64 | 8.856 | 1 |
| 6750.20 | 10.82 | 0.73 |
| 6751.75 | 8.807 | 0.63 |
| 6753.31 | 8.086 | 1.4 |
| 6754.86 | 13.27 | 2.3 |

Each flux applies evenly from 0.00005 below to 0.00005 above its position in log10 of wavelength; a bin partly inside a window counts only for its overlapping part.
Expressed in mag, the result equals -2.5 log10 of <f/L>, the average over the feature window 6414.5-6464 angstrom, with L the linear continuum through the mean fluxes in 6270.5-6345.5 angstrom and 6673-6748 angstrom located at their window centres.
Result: -0.02 mag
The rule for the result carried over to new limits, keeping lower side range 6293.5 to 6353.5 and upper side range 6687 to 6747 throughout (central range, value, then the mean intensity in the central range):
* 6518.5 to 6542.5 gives -0.05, 10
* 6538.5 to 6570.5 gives -0.06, 10.1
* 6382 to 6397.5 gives -0.07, 10.2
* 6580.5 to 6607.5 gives -0.05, 10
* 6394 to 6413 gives -0.05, 9.99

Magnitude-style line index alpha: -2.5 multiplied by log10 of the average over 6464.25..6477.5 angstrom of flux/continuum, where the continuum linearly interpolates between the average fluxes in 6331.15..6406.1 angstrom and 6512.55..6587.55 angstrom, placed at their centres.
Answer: 0.05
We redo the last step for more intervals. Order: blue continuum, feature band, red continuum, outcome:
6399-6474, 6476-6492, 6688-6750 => -0.034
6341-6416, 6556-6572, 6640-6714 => -0.061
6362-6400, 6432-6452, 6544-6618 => 0.029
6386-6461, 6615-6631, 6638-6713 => -0.035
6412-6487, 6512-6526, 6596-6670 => 0.048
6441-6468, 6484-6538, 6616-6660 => -0.006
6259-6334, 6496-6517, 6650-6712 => 0.018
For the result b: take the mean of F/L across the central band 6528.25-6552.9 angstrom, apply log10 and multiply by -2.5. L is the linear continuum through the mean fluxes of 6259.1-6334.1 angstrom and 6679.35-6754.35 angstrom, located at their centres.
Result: -0.07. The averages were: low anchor 9.55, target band 10.1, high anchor 9.46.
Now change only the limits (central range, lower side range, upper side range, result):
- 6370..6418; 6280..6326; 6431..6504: -0.025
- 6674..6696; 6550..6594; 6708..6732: 0.041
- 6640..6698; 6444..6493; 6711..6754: 0.029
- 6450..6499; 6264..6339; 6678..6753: -0.026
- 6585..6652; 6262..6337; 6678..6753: -0.010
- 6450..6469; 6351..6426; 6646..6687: -0.018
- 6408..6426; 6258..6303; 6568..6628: 0.010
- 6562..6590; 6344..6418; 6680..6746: -0.052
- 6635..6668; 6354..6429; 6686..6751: 0.018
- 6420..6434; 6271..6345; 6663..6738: -0.020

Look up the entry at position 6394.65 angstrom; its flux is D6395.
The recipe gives 10.55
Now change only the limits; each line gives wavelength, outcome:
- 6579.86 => 10.68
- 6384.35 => 9.755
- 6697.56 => 8.98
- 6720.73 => 9.633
